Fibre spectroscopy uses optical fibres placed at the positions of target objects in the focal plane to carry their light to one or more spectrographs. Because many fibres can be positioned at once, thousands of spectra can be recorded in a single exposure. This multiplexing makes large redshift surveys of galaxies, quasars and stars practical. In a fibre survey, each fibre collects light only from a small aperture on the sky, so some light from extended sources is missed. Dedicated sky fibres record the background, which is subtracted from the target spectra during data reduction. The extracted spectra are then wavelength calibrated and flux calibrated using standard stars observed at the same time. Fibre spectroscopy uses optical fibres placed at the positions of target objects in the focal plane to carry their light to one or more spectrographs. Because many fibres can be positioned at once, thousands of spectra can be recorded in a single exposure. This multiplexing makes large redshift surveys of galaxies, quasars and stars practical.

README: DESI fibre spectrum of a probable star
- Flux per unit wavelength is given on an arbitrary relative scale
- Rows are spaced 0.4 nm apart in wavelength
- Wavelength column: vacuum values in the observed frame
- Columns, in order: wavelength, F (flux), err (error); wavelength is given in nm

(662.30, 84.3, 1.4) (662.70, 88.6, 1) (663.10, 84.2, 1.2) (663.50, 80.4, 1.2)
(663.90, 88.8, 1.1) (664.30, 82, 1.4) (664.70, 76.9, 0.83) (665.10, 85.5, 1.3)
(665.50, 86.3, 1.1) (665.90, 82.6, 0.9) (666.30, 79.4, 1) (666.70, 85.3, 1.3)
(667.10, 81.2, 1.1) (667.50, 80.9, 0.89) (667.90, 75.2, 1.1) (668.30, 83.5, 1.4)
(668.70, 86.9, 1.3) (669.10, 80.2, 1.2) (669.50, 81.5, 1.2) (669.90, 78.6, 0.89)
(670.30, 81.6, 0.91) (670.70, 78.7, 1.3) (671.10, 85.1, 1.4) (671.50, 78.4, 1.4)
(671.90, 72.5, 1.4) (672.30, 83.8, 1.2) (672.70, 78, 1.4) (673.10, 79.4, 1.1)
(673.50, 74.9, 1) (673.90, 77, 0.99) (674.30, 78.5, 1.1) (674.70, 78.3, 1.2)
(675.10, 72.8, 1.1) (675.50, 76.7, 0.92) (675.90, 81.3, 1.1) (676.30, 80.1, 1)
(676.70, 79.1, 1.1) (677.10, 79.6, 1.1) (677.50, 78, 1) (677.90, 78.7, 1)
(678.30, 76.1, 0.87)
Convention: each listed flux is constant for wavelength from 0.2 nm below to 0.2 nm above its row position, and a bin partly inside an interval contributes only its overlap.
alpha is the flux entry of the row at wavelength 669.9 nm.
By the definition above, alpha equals 78.6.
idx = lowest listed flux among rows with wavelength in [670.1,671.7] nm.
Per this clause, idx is 78.4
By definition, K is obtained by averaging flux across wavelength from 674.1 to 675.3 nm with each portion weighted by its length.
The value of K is 76.5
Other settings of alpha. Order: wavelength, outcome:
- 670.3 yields 81.6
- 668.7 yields 86.9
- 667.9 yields 75.2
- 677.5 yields 78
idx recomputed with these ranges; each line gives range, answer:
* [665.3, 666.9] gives 79.4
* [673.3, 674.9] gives 74.9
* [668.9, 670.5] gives 78.6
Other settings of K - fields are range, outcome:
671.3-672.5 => 78.2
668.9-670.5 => 80.5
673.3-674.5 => 76.8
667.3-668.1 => 78.1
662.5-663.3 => 86.4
